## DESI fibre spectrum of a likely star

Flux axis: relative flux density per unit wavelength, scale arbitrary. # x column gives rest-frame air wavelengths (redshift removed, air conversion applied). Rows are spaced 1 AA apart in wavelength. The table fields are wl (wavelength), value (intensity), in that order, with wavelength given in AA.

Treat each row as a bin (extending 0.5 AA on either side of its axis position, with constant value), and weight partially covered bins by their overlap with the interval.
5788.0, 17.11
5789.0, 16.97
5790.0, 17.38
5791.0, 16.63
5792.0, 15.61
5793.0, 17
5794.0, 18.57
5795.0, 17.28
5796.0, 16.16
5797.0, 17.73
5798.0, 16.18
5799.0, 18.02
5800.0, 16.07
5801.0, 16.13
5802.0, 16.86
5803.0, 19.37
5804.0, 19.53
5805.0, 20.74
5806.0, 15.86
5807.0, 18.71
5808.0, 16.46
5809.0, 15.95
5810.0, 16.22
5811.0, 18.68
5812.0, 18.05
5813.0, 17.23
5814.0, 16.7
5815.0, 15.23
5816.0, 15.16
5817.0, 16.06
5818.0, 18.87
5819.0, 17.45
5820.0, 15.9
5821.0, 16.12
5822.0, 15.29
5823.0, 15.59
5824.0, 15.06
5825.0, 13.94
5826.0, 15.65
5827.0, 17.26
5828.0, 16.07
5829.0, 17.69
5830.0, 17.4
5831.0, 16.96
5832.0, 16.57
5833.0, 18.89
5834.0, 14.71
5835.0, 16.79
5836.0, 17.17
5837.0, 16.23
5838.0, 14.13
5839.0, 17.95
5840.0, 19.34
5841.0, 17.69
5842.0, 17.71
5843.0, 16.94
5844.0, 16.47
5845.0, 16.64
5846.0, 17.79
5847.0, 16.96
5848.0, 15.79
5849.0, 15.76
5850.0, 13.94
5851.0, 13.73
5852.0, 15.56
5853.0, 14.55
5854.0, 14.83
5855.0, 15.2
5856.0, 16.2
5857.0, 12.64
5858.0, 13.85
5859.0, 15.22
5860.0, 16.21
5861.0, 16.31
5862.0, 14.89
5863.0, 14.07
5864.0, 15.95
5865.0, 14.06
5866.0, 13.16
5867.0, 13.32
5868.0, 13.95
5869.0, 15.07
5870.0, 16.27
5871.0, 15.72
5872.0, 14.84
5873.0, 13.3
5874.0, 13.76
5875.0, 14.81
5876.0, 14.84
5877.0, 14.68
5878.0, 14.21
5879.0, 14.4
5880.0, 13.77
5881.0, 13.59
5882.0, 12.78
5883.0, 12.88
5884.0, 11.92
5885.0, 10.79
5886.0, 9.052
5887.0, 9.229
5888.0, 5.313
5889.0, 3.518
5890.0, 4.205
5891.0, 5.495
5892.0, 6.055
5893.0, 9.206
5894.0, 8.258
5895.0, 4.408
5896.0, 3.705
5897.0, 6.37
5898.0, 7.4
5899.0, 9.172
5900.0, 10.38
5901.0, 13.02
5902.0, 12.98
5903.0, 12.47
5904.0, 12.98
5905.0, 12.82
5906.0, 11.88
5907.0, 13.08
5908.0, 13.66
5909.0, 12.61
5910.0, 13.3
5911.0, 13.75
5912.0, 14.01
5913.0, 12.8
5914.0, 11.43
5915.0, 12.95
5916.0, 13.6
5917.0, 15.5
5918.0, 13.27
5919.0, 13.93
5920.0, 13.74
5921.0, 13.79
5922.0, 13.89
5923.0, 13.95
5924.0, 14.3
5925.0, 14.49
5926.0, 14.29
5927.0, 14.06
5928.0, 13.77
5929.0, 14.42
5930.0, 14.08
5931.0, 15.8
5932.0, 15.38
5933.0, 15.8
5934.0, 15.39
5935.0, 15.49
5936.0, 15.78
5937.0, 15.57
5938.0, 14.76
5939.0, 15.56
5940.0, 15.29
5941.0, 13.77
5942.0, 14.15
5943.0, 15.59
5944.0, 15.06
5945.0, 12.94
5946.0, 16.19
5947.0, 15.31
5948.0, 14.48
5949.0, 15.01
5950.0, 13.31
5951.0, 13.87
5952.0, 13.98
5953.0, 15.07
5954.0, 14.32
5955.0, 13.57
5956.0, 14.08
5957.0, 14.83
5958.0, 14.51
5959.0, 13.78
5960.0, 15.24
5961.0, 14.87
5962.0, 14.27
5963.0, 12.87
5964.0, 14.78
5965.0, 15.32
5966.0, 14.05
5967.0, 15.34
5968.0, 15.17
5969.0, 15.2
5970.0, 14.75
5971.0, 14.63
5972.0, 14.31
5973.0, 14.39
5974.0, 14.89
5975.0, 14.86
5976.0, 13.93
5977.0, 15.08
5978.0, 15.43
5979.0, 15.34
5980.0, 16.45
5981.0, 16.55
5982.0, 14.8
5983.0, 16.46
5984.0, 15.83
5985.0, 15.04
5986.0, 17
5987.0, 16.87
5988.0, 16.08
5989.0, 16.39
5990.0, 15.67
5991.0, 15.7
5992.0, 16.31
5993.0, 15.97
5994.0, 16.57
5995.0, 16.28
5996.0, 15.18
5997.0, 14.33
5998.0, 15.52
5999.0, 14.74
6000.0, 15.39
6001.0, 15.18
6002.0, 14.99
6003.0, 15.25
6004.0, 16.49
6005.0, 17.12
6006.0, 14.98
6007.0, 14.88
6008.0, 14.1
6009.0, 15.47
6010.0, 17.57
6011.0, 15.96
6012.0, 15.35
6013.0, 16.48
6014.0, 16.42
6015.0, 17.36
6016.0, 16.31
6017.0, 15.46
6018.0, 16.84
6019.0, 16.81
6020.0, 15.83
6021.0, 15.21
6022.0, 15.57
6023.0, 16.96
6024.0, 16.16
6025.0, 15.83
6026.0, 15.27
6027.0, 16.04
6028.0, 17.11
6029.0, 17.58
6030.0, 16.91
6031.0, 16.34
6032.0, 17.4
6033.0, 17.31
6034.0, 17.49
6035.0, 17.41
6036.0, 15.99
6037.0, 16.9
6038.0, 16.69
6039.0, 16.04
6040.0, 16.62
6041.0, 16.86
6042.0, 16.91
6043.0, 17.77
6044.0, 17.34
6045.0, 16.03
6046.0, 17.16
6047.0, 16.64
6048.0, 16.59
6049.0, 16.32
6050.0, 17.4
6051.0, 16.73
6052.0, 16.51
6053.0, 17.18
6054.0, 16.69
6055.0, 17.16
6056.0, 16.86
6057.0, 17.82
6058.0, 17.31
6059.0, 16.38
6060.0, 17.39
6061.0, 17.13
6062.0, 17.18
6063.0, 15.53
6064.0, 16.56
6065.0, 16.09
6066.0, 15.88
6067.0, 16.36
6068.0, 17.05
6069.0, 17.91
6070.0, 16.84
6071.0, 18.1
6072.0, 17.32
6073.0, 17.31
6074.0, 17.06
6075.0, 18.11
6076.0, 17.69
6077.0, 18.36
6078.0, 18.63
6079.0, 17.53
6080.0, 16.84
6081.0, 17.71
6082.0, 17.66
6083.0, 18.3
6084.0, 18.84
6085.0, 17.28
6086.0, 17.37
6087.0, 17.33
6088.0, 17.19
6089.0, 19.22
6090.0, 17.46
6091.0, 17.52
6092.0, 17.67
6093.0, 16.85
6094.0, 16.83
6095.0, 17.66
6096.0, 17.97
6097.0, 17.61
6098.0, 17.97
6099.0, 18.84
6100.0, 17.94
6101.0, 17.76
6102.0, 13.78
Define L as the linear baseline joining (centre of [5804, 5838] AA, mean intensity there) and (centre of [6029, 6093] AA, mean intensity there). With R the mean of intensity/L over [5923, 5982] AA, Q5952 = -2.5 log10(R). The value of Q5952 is 0.15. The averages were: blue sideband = 16.7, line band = 14.7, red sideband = 17.2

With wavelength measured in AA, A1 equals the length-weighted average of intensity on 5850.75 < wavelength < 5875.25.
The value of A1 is 14.7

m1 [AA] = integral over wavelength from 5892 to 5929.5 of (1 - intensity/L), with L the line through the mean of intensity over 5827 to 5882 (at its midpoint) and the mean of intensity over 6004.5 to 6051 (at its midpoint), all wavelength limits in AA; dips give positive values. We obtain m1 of 8.9 AA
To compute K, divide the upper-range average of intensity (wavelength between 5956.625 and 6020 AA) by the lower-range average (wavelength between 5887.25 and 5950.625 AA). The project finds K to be 1.24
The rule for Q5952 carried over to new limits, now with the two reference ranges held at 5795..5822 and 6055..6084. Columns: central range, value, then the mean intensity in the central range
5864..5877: 0.18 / 14.5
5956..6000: 0.13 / 15.2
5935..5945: 0.15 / 15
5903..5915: 0.31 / 12.9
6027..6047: 0.02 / 16.9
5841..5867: 0.12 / 15.4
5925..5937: 0.15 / 14.9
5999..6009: 0.13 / 15.3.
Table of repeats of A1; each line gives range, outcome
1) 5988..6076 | 16.5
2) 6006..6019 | 16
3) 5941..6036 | 15.5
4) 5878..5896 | 9.1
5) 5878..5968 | 12.9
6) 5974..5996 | 15.8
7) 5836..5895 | 13.7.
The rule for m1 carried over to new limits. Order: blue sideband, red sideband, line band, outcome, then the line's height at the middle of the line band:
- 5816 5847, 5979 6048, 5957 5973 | 1.7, 16.3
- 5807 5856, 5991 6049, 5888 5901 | 7.7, 16.3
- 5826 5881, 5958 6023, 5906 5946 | 3.4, 15.5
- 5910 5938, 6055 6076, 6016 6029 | 0.0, 16.2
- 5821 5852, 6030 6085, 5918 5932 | 2.1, 16.7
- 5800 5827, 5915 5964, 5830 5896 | 8.9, 15.9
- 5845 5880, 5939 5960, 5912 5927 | 0.9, 14.6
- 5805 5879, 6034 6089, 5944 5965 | 2.7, 16.5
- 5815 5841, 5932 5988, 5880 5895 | 6.7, 15.8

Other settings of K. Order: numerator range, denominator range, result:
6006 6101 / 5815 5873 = 1.07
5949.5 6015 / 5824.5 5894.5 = 1.07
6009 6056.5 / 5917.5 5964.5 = 1.14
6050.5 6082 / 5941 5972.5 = 1.18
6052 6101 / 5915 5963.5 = 1.20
